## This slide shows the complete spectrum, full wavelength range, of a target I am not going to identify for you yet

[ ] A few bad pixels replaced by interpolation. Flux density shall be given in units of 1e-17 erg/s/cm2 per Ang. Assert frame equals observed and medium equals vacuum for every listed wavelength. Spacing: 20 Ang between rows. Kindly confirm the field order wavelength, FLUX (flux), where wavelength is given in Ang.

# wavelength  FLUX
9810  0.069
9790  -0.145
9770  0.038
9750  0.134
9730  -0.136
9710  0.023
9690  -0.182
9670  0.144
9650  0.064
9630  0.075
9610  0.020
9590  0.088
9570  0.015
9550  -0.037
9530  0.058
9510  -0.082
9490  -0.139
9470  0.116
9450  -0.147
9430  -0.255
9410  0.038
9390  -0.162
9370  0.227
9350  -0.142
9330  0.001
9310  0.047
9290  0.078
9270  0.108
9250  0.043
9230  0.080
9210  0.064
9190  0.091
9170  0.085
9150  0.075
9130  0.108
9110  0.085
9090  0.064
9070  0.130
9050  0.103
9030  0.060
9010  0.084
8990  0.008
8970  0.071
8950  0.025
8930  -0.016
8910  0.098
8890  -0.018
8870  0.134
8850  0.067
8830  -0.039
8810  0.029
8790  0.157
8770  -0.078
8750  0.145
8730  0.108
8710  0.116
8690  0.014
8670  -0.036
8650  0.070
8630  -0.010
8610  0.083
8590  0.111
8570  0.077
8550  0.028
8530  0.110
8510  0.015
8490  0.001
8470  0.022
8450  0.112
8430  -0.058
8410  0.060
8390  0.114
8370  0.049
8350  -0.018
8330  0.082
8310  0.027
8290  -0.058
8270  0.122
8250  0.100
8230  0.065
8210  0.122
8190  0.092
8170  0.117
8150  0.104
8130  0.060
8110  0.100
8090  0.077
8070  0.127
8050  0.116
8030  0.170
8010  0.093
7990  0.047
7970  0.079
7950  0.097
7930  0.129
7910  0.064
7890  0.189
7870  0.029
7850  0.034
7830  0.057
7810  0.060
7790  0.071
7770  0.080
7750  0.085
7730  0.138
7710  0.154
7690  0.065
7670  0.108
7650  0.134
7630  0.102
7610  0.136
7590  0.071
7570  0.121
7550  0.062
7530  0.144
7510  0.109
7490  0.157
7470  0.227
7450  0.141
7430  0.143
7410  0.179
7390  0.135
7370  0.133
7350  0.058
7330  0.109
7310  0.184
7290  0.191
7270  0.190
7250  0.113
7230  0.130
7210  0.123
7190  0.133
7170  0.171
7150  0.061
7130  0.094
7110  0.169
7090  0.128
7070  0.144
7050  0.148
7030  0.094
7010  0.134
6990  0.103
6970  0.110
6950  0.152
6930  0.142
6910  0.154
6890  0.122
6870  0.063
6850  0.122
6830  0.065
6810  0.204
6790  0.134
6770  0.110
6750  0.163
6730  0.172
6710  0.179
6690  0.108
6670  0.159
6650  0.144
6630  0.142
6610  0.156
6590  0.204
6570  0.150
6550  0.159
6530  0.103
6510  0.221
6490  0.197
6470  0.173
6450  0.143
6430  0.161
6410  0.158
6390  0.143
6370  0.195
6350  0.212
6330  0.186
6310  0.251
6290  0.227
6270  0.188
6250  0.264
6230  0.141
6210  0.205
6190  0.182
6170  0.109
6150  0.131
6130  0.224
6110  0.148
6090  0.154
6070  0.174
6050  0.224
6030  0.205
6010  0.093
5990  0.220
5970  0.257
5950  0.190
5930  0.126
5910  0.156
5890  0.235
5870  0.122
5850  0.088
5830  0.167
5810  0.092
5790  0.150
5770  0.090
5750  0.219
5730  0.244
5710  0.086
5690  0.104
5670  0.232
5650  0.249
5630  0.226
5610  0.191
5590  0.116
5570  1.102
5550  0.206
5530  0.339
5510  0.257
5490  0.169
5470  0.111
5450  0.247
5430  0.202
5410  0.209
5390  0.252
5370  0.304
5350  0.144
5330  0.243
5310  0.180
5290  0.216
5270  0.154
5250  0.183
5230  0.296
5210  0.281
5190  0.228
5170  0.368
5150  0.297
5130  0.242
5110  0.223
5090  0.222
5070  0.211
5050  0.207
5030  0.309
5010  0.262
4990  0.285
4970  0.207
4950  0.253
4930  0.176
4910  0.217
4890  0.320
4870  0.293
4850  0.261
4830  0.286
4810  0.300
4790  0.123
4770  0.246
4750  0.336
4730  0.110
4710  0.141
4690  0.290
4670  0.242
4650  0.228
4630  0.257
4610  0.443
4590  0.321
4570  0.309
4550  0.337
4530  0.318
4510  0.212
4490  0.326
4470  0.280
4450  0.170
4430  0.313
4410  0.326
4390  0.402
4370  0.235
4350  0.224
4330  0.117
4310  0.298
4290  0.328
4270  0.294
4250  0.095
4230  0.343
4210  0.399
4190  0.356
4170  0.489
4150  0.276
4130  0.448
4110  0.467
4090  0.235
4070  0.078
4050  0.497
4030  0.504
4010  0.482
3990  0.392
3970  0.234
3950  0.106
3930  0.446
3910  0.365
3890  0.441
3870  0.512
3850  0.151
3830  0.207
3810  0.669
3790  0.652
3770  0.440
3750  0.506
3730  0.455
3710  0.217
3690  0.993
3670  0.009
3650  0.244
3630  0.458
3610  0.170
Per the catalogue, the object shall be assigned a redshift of 1.54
